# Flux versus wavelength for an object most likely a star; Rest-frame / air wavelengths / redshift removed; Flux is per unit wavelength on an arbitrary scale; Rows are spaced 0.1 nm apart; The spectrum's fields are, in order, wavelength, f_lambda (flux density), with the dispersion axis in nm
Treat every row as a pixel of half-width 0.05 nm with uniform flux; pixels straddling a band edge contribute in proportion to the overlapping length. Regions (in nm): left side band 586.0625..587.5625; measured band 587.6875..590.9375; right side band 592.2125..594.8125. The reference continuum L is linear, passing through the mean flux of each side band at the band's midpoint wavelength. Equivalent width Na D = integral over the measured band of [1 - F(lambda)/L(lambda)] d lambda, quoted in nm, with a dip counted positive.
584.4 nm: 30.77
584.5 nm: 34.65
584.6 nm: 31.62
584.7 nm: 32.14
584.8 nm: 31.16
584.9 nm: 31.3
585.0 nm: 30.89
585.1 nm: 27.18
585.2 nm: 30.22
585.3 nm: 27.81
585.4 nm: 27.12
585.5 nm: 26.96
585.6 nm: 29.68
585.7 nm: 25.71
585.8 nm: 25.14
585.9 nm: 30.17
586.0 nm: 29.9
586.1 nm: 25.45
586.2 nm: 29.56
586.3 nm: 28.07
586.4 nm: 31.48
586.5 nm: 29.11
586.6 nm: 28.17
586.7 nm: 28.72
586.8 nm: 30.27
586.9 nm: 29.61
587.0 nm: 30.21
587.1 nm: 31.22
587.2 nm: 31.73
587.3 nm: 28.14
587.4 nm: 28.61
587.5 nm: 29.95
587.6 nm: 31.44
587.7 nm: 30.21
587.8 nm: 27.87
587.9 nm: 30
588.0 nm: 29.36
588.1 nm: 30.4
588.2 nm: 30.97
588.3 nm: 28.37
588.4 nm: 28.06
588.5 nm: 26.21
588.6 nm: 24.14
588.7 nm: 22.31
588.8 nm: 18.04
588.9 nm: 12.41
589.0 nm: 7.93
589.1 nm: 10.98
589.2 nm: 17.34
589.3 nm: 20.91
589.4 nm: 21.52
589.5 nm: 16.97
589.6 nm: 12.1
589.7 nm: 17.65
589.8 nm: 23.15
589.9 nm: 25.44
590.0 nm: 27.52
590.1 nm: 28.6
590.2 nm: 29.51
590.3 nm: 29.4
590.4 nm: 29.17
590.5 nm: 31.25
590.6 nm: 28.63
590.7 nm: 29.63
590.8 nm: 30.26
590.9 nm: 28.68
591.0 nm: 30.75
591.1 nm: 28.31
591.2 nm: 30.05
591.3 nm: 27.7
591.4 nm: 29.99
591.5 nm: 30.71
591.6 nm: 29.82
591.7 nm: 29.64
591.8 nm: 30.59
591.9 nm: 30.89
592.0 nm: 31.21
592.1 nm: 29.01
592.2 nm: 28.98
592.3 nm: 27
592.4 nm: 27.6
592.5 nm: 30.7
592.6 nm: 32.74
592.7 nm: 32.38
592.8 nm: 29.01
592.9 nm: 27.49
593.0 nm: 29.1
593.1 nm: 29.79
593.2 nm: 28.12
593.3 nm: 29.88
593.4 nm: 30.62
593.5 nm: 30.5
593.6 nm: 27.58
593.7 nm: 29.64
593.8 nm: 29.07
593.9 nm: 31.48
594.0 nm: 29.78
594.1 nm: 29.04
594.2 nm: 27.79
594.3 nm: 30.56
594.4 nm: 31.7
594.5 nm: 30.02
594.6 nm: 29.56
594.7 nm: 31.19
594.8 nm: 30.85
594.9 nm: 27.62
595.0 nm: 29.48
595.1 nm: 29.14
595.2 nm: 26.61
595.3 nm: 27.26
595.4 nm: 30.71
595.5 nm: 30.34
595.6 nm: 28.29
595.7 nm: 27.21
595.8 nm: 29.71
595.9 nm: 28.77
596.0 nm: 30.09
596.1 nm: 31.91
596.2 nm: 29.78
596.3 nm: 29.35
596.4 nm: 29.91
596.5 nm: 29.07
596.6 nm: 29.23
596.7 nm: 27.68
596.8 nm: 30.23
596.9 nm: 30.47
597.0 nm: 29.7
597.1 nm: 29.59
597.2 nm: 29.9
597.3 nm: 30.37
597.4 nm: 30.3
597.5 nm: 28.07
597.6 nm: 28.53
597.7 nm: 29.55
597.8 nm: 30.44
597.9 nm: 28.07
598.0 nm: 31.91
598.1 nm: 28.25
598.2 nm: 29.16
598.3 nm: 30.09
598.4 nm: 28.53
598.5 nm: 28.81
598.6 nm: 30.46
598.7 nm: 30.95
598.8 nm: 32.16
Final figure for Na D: 0.57 nm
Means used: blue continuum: 29.4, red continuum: 29.7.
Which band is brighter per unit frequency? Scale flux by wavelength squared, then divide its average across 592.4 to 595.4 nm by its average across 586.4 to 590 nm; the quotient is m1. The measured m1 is 1.21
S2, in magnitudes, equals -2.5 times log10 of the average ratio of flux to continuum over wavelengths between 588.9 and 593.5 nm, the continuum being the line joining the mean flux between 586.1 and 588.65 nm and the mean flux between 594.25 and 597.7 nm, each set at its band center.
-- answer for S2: 0.101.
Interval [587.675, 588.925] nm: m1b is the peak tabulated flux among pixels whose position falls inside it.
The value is 30.97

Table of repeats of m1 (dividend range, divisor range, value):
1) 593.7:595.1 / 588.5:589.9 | 1.69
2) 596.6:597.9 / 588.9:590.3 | 1.51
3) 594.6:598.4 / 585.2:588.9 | 1.08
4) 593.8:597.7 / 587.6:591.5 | 1.20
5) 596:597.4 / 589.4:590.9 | 1.19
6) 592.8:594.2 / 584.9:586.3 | 1.07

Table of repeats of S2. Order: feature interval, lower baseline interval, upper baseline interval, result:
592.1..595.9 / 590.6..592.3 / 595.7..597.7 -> 0.01 mag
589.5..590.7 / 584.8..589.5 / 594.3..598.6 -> 0.09 mag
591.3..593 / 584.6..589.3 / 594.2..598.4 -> -0.05 mag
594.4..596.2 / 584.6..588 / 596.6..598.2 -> 0.00 mag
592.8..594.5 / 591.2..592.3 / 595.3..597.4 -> 0.01 mag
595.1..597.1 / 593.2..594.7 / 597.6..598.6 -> 0.01 mag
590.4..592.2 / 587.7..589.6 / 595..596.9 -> -0.20 mag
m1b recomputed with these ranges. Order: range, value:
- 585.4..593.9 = 32.74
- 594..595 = 31.7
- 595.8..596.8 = 31.91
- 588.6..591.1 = 31.25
